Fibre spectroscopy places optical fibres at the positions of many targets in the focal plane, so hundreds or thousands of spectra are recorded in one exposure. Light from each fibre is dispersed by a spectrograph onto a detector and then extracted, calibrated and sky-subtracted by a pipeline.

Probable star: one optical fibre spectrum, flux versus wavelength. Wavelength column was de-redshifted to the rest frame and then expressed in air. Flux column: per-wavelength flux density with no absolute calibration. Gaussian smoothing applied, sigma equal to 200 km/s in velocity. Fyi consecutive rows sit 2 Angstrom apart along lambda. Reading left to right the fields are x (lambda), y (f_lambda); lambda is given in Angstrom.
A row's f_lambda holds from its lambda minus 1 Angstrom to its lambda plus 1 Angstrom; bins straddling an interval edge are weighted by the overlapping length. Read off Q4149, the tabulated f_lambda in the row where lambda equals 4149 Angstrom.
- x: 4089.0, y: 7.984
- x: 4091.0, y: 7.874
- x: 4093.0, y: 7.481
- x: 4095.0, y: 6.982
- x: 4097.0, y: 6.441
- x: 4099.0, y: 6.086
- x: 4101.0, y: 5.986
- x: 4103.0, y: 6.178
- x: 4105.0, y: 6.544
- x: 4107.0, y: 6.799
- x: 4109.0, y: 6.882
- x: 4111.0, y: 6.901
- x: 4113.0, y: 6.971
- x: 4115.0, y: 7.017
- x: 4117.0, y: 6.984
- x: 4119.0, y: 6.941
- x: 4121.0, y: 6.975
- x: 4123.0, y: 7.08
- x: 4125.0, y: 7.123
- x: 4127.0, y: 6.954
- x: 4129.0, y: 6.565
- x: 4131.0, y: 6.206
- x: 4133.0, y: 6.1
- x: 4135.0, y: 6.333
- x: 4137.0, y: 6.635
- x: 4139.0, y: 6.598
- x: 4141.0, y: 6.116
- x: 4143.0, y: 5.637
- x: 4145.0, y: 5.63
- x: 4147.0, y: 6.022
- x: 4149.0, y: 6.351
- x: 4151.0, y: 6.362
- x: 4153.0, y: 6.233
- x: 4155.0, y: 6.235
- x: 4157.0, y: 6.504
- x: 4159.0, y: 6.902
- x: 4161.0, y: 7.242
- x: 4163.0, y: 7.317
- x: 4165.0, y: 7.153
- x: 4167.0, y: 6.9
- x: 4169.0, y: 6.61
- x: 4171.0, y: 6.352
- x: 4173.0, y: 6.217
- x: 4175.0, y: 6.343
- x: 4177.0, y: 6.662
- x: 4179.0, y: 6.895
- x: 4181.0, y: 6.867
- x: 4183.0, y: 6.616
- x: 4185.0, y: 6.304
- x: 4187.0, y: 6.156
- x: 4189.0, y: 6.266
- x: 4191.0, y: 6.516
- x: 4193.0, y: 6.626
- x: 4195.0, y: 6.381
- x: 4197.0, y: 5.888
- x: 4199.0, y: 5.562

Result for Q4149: 6.351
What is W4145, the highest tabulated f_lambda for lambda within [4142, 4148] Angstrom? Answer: 6.022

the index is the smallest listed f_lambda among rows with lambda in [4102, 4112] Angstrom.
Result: 6.178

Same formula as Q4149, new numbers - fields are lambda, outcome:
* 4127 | 6.954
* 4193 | 6.626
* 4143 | 5.637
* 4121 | 6.975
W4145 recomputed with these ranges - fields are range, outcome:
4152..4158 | 6.504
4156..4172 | 7.317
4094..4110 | 6.982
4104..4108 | 6.799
